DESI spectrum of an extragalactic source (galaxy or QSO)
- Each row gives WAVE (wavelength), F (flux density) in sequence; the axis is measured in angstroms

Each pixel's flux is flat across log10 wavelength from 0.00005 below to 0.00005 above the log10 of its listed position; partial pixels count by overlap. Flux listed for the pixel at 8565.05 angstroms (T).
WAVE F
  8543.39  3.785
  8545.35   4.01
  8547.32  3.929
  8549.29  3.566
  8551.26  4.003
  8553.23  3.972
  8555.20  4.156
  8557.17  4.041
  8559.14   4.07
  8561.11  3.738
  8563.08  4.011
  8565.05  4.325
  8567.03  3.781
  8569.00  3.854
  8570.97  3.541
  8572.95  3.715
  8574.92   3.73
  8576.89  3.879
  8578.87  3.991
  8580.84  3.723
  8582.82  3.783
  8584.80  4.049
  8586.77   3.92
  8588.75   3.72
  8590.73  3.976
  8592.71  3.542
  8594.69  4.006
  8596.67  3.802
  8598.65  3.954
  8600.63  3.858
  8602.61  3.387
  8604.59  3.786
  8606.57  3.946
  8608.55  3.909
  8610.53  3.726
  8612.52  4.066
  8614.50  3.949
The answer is 4.325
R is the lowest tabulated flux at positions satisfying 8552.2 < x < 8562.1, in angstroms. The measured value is 3.738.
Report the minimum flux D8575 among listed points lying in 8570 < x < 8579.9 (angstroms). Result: 3.541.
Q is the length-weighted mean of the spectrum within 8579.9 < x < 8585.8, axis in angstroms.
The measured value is 3.85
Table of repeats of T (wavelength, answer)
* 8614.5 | 3.949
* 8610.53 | 3.726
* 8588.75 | 3.72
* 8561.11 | 3.738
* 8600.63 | 3.858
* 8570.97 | 3.541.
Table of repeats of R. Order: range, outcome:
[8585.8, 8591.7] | 3.72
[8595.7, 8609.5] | 3.387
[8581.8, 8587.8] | 3.783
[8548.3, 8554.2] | 3.566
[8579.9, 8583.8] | 3.723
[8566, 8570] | 3.781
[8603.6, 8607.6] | 3.786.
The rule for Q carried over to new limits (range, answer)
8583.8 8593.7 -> 3.84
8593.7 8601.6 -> 3.9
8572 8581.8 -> 3.81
